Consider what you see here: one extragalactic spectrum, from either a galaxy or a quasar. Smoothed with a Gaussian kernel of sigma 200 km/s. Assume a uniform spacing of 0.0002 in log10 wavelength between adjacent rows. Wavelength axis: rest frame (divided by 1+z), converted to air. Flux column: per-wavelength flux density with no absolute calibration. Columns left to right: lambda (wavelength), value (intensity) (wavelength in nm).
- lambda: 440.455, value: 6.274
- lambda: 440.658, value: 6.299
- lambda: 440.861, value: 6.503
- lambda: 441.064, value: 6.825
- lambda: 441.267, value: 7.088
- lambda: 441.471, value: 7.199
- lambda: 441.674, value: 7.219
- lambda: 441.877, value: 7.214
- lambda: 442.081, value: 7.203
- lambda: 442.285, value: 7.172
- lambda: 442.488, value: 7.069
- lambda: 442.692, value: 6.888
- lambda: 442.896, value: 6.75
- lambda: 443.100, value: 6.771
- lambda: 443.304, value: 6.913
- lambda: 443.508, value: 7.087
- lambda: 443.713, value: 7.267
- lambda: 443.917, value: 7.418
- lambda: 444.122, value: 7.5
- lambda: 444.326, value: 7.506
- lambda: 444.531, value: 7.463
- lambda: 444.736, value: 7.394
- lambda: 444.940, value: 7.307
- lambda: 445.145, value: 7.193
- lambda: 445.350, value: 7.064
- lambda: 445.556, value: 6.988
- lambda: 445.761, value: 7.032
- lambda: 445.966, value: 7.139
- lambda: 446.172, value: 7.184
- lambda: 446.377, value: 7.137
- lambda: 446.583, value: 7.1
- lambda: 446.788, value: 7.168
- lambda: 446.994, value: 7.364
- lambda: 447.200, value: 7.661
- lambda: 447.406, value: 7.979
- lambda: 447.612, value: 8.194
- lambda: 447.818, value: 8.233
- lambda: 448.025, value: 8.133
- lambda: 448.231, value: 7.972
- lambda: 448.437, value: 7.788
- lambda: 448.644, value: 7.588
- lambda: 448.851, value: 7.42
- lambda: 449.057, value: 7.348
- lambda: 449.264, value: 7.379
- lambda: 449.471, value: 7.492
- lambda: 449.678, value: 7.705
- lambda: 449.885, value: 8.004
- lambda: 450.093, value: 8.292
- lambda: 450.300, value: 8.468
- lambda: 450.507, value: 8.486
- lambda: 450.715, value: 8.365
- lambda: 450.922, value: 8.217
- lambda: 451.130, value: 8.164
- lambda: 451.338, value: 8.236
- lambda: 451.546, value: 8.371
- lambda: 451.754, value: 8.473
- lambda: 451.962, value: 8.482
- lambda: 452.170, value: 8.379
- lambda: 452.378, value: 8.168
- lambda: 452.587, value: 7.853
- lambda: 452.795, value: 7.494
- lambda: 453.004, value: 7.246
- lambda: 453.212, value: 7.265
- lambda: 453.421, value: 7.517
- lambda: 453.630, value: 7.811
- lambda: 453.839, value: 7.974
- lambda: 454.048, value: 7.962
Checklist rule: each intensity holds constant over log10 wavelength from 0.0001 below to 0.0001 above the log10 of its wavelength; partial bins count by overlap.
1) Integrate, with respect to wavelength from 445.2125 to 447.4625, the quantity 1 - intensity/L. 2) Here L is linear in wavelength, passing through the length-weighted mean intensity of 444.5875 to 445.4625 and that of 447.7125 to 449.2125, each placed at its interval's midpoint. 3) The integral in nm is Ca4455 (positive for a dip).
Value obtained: 0.06 nm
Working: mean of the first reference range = 7.25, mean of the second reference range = 7.77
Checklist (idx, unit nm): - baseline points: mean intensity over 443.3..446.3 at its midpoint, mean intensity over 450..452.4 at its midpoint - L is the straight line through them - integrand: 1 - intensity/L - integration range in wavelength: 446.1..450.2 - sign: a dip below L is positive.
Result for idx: 0.083 nm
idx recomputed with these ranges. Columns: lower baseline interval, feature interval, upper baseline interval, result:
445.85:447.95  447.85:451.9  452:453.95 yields -0.191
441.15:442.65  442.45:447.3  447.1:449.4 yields 0.172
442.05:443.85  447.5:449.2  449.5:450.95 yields 0.012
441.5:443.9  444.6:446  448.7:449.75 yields 0.012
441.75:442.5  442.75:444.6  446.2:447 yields 0.001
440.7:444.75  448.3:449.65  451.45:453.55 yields 0.018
